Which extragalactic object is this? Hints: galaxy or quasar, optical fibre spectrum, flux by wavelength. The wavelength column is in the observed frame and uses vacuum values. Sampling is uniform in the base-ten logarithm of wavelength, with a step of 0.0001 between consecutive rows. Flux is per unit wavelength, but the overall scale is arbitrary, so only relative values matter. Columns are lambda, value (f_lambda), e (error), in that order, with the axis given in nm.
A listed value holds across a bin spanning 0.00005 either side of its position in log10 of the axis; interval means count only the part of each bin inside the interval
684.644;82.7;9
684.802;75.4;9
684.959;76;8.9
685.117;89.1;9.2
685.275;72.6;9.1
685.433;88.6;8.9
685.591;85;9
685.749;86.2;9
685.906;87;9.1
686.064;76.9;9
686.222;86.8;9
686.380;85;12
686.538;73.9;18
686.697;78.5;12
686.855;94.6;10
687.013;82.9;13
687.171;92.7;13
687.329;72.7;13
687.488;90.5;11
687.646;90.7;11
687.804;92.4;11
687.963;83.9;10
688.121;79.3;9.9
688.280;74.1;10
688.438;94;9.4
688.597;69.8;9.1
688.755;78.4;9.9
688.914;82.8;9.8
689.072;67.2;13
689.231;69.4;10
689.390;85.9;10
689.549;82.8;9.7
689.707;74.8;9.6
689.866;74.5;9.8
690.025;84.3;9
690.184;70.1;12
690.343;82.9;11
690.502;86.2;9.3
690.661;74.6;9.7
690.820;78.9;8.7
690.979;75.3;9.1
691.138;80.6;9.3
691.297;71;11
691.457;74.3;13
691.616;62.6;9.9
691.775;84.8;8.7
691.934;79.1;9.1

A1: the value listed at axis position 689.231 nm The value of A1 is 69.4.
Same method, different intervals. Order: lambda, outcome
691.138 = 80.6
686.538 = 73.9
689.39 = 85.9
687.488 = 90.5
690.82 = 78.9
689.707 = 74.8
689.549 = 82.8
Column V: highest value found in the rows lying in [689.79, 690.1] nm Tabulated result 84.3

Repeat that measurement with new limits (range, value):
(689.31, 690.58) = 86.2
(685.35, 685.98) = 88.6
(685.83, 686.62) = 87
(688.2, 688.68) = 94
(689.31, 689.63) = 85.9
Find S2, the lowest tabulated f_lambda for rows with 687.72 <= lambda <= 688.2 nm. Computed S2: 79.3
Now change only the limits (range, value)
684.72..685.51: 72.6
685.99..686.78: 73.9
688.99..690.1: 67.2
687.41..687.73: 90.5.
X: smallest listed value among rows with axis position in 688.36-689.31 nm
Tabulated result 67.2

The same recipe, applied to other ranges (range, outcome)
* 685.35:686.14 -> 76.9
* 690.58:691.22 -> 74.6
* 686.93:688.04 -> 72.7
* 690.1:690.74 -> 70.1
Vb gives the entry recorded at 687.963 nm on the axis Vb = 83.9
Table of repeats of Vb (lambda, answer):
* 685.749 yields 86.2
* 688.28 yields 74.1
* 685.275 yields 72.6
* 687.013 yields 82.9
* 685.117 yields 89.1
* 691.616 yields 62.6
